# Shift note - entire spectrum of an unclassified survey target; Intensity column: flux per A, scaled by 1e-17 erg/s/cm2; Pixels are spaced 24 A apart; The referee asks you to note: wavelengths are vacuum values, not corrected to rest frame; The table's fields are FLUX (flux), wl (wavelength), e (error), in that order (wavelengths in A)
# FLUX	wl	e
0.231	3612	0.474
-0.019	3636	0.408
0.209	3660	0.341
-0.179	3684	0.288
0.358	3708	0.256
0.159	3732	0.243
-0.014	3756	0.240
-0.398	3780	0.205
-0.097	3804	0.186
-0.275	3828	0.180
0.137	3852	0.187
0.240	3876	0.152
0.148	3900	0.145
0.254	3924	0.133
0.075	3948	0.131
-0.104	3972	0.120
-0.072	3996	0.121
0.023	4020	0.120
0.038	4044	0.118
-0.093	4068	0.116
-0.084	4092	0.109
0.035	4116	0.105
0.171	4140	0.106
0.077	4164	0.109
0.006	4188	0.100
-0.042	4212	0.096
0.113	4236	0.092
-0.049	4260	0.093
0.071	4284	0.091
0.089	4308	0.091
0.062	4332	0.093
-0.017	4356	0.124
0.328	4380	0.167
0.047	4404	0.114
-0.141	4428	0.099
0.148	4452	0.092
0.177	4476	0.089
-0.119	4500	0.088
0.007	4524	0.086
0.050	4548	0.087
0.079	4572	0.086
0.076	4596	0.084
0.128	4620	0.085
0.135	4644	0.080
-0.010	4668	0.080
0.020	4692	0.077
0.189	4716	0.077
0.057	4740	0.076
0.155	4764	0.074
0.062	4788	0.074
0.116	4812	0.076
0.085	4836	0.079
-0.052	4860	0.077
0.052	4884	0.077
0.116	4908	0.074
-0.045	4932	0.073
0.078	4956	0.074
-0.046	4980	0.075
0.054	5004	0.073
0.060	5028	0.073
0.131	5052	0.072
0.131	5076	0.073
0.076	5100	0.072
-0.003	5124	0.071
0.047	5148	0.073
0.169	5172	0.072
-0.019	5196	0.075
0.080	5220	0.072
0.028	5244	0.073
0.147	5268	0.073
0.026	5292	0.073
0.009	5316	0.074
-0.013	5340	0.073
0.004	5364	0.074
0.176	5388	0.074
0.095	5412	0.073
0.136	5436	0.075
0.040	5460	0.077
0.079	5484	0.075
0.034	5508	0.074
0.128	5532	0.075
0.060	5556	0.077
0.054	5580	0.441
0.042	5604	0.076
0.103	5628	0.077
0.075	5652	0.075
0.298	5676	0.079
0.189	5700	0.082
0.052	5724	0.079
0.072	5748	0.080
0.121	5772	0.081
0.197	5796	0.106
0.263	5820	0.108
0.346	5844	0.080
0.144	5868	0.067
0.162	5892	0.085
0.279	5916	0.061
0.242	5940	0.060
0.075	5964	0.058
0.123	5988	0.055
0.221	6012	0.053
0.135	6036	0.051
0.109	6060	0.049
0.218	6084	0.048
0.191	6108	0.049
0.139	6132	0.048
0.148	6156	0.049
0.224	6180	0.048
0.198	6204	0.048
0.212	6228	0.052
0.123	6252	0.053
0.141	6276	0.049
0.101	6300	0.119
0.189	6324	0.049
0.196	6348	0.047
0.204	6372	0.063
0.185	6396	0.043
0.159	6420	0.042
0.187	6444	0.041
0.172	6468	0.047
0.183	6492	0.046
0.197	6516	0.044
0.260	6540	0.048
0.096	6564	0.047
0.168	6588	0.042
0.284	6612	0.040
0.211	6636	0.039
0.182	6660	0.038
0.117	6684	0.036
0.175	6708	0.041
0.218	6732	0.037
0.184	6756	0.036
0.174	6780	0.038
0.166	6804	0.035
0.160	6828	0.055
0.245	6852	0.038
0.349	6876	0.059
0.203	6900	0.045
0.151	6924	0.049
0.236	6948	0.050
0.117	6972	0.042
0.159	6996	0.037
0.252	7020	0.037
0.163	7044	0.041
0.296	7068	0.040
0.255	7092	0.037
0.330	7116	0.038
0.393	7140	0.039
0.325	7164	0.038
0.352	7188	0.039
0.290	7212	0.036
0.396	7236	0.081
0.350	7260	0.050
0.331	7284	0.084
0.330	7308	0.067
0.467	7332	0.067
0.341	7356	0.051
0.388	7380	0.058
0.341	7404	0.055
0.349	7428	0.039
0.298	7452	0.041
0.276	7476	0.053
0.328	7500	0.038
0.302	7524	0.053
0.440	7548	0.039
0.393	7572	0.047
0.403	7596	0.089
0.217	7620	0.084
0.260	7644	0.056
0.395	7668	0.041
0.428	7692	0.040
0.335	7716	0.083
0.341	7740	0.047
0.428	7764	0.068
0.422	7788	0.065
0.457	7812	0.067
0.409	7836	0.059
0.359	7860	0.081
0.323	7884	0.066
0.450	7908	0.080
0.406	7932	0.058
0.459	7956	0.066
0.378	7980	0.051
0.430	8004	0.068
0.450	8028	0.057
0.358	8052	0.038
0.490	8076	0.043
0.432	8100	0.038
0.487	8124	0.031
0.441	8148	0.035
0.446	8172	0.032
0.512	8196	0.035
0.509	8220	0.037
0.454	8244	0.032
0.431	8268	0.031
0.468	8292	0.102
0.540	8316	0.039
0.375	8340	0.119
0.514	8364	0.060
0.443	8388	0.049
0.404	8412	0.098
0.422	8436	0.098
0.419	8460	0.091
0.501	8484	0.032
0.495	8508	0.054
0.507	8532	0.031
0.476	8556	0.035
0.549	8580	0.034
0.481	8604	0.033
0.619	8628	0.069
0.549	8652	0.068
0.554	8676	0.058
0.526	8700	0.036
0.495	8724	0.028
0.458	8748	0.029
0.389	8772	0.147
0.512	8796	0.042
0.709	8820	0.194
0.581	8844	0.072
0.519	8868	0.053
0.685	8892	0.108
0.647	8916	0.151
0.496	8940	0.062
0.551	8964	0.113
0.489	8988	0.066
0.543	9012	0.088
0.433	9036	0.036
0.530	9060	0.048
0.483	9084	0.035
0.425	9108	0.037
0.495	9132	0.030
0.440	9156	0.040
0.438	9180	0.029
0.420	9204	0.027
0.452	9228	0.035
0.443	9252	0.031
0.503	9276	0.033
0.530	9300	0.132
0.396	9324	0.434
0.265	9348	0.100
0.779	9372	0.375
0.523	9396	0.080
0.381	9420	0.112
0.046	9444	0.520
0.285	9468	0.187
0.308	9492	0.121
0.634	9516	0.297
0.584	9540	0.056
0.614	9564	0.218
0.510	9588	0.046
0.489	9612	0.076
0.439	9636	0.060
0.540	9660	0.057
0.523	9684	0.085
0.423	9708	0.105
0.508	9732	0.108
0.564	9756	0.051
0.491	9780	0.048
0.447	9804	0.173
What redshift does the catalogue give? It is 0.777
